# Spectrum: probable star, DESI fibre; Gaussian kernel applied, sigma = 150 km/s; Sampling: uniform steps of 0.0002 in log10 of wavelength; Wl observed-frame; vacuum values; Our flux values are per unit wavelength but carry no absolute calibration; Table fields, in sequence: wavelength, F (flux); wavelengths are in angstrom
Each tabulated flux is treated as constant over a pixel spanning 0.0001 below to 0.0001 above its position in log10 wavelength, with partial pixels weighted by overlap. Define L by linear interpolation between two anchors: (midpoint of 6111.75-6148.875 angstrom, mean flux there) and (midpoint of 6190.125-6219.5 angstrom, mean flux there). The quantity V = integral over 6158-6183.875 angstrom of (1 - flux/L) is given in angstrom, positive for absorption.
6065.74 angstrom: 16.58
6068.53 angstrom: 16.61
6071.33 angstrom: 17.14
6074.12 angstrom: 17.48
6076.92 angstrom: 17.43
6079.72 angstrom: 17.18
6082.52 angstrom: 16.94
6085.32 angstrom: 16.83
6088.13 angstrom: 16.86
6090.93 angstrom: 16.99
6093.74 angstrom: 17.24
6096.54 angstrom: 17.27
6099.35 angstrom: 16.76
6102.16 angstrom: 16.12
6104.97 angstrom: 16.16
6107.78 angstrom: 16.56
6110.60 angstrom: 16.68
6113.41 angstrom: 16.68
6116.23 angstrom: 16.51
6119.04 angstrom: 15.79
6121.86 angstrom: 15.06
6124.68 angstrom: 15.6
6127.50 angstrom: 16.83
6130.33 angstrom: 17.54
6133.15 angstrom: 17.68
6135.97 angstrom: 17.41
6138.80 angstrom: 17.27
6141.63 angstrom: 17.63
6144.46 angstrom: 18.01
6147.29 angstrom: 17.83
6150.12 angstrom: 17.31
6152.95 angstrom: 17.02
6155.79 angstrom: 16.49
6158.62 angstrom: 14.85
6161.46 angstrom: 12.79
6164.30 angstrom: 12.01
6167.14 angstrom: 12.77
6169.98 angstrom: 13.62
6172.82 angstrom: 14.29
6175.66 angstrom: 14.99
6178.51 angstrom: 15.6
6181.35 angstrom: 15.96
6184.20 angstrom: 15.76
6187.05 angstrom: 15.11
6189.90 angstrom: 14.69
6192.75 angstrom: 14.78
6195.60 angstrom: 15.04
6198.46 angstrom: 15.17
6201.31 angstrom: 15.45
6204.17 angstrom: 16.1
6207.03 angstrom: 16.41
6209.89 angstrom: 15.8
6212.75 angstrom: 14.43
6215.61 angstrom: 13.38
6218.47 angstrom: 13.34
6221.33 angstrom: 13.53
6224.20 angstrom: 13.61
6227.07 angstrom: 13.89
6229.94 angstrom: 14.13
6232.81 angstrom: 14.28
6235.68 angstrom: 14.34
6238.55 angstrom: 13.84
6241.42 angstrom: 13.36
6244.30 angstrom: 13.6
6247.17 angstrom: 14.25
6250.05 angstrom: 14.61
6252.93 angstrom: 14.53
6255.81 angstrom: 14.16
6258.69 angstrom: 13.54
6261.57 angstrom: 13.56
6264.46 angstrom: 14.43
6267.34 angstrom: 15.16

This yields 2.8 angstrom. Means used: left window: 16.9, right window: 15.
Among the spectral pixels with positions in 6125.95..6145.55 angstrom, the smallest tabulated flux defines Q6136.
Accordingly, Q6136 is 16.83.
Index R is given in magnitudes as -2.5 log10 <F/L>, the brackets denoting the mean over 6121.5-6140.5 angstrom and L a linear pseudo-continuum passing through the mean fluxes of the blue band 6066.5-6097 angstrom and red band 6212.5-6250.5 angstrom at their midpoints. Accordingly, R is -0.06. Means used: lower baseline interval 17.1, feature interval 16.9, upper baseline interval 13.9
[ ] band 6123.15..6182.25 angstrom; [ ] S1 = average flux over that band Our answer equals 15.9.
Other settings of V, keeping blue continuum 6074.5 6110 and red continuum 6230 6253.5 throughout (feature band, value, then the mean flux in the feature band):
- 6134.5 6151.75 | -1.78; 17.6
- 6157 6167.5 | 1.60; 13.2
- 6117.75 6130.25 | 0.21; 16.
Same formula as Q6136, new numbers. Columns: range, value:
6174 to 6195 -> 14.69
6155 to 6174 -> 12.01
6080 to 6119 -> 16.12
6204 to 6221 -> 13.34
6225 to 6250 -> 13.36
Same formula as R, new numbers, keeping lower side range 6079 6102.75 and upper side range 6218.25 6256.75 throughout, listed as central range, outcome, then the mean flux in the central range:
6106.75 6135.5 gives -0.01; 16.5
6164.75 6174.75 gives 0.14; 13.5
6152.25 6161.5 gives 0.01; 15.5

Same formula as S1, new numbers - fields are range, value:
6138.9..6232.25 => 15.1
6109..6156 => 16.9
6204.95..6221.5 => 14.6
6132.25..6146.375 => 17.6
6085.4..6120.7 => 16.6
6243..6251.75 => 14.2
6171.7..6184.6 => 15.3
